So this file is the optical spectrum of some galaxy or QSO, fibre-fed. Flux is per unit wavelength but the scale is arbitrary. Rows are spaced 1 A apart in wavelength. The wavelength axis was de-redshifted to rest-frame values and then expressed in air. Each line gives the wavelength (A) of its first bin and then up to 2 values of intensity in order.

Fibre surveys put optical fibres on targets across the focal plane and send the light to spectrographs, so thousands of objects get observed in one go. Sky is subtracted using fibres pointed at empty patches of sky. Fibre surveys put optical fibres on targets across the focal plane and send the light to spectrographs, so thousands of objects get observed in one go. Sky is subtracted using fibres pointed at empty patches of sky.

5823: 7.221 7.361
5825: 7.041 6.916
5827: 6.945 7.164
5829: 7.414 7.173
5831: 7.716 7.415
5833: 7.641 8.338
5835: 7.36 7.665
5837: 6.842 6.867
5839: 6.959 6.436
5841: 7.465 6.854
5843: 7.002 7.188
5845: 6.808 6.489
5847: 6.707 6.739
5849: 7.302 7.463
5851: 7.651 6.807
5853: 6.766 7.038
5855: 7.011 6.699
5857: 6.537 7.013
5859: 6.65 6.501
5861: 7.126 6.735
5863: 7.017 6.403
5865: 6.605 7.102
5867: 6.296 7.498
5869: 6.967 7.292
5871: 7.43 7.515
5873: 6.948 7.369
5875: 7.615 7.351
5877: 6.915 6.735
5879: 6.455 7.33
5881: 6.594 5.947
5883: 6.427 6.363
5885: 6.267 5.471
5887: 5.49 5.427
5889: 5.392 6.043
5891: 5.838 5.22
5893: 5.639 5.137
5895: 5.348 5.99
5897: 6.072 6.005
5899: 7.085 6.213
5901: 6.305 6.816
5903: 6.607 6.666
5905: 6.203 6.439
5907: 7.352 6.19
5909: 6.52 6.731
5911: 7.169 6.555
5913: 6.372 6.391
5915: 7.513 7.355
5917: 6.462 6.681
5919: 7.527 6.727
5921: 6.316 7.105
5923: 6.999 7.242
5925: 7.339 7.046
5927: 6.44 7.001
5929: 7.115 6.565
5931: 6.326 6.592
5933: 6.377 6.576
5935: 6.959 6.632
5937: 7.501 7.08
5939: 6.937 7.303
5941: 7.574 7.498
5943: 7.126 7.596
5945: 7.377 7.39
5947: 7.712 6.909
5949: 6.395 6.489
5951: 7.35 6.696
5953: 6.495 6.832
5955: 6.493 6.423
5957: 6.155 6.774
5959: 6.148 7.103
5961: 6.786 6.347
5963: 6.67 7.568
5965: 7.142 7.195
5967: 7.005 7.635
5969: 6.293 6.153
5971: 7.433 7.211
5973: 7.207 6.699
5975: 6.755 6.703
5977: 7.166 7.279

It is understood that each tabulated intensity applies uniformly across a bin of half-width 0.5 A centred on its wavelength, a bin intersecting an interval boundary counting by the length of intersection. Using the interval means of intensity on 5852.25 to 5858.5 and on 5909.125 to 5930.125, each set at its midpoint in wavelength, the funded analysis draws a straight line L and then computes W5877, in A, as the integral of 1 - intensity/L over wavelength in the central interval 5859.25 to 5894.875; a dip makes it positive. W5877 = 1.8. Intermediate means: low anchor 6.84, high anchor 6.89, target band 6.52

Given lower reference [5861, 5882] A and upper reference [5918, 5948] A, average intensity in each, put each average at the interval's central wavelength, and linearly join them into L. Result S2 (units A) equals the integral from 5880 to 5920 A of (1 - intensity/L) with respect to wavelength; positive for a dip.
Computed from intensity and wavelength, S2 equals 3.9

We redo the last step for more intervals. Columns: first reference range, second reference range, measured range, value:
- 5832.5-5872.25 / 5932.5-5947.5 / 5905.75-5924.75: 0.79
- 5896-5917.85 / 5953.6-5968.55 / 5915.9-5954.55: -1.41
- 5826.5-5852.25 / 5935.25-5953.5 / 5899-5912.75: 1.01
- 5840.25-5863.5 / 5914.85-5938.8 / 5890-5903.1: 1.71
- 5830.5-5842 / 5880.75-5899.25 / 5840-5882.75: -2.10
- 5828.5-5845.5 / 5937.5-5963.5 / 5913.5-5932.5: 0.30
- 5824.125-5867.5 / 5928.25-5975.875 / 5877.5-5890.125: 1.50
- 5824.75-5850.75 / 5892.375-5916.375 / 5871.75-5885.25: -0.26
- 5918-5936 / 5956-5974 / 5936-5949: -0.82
